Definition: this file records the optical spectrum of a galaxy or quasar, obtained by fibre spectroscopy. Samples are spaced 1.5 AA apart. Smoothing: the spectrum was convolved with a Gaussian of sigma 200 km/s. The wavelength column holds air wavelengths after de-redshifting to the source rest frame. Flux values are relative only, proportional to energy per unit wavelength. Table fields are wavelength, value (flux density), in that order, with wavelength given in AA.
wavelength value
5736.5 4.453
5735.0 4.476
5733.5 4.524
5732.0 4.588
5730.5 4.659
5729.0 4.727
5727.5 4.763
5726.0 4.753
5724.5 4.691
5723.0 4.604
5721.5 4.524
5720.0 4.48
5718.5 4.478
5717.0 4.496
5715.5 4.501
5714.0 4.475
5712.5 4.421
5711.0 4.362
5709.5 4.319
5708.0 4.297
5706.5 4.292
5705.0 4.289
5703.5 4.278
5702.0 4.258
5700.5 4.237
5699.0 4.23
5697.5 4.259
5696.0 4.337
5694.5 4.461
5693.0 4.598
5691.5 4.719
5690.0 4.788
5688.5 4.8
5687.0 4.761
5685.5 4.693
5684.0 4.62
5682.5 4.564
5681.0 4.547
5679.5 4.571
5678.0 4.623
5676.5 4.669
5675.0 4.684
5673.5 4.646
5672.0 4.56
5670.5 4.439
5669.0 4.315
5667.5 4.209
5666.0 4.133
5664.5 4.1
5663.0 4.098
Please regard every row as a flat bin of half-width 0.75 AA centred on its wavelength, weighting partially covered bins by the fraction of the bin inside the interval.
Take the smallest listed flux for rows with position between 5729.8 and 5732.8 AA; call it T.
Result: 4.588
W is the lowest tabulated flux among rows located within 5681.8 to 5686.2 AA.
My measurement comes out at 4.564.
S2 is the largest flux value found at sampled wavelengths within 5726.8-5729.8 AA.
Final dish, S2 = 4.763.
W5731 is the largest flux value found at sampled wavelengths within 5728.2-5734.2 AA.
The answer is 4.727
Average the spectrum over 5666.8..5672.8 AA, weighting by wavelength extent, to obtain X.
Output 4.38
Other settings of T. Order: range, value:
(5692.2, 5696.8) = 4.337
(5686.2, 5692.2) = 4.719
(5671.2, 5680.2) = 4.56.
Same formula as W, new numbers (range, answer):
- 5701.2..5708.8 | 4.258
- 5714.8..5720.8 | 4.478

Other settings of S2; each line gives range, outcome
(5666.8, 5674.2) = 4.646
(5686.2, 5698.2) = 4.8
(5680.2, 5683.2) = 4.564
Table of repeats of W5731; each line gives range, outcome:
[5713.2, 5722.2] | 4.524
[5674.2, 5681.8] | 4.684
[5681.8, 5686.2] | 4.693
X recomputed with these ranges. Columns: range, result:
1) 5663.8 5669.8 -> 4.19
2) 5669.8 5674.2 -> 4.55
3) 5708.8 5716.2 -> 4.42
